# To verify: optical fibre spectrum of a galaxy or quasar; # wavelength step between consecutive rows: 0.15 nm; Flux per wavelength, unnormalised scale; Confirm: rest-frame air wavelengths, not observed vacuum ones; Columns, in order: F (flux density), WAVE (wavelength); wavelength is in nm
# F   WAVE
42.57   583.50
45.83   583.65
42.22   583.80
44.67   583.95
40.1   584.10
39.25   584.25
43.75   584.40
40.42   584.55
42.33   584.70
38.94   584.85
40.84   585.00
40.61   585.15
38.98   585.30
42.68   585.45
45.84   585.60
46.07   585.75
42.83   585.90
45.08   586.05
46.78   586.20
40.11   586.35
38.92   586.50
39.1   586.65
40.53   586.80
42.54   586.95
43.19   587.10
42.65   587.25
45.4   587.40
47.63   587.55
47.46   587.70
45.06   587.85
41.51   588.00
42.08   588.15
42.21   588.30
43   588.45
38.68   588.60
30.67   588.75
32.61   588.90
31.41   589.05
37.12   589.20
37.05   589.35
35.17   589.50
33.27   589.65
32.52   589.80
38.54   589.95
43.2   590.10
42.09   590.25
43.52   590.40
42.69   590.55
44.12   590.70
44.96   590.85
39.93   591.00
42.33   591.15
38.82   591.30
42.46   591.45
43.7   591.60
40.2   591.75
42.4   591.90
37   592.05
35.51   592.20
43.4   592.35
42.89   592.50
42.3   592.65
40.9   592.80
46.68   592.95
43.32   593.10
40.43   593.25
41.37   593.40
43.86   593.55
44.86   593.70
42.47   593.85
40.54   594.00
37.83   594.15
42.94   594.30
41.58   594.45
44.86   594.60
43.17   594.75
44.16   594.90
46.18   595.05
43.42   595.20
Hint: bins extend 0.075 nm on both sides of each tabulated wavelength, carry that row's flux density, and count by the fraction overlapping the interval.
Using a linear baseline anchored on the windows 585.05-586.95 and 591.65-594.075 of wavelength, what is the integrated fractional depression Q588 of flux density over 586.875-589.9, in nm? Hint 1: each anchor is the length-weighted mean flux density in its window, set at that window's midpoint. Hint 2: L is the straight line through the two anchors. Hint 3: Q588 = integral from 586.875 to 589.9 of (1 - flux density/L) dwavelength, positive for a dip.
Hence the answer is 0.18 nm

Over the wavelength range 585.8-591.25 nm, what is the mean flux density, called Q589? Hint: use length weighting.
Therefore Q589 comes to 40.7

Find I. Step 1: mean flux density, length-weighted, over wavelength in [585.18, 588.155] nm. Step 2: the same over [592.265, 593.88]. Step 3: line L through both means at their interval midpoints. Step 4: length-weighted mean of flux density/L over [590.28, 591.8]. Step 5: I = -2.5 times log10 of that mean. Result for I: 0.018 mag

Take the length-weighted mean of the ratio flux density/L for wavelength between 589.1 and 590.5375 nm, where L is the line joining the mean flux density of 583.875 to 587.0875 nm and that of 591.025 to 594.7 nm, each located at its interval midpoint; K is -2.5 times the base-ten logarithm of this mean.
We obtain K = 0.100 mag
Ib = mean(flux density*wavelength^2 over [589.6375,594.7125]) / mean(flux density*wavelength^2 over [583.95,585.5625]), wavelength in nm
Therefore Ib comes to 1.0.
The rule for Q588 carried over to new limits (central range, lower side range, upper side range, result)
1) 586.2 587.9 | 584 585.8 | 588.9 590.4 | -0.16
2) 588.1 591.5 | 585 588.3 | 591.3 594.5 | 0.27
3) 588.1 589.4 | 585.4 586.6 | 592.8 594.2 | 0.18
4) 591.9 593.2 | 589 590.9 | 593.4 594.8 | -0.01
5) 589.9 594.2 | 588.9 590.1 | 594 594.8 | -0.35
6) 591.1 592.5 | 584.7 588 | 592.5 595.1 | 0.07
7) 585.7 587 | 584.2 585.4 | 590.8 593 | -0.05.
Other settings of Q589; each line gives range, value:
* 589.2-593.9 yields 41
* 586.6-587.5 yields 42.5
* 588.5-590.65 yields 37.2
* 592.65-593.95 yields 42.9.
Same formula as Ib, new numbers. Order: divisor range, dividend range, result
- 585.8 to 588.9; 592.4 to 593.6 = 1.03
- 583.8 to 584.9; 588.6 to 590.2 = 0.87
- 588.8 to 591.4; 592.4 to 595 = 1.11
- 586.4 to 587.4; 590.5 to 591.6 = 1.03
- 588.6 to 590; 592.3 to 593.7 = 1.26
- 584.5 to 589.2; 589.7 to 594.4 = 1.02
